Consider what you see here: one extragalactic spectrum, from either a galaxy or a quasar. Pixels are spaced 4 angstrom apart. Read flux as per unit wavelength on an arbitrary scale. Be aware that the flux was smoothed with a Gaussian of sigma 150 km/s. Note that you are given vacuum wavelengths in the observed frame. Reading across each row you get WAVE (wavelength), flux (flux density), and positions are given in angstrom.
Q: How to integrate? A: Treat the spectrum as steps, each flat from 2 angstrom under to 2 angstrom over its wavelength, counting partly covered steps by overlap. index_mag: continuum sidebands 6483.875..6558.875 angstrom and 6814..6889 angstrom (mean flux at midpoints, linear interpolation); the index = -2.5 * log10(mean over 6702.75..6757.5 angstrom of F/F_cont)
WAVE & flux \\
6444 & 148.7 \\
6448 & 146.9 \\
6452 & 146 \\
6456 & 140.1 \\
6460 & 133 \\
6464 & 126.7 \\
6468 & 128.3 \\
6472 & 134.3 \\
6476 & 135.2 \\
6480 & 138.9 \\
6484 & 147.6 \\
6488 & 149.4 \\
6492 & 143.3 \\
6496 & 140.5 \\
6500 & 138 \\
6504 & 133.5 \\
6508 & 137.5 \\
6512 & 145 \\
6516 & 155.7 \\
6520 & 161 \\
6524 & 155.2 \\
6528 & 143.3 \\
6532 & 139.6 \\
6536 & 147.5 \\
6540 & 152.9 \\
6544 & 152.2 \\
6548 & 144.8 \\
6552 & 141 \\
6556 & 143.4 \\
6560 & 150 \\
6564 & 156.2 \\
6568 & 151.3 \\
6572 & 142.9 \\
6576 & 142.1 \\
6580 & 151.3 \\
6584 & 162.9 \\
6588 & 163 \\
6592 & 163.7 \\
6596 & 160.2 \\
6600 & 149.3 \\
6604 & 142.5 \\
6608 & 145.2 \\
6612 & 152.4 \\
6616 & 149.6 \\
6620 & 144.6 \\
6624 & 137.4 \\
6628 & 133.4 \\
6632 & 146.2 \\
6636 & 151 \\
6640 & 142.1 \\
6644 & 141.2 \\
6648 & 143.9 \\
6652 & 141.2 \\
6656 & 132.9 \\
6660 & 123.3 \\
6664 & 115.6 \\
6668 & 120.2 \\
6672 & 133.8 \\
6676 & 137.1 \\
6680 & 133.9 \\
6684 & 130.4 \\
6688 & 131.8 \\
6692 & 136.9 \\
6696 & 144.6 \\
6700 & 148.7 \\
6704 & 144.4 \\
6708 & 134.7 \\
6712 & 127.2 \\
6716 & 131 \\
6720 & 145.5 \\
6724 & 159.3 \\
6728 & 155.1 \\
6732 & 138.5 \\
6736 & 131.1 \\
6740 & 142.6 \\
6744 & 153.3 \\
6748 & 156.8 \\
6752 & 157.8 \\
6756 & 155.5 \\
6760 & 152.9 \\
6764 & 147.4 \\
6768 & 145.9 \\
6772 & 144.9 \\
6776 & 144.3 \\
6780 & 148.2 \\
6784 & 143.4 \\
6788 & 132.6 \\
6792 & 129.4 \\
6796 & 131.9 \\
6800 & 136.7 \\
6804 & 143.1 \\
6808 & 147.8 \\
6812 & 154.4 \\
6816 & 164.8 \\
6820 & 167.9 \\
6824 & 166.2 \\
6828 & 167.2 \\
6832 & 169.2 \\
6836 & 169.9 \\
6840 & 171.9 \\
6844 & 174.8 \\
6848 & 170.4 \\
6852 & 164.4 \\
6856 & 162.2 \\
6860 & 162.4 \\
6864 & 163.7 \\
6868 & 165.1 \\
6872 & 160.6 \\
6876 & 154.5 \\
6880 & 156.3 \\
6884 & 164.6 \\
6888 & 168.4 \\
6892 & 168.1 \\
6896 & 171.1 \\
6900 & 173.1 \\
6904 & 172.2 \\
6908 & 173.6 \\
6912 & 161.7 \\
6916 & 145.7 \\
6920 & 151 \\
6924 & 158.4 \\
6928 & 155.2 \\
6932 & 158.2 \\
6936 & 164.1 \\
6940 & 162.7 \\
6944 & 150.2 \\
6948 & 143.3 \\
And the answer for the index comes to 0.09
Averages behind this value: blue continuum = 146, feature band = 145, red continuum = 165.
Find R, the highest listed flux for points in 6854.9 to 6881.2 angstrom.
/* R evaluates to 165.1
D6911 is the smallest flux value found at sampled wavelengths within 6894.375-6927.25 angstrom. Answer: 145.7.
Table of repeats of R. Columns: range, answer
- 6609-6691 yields 152.4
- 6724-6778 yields 159.3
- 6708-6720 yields 145.5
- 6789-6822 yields 167.9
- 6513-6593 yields 163.7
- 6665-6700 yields 148.7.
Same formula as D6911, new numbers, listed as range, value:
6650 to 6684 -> 115.6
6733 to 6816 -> 129.4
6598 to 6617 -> 142.5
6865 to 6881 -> 154.5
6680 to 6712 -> 127.2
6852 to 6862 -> 162.2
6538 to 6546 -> 152.2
